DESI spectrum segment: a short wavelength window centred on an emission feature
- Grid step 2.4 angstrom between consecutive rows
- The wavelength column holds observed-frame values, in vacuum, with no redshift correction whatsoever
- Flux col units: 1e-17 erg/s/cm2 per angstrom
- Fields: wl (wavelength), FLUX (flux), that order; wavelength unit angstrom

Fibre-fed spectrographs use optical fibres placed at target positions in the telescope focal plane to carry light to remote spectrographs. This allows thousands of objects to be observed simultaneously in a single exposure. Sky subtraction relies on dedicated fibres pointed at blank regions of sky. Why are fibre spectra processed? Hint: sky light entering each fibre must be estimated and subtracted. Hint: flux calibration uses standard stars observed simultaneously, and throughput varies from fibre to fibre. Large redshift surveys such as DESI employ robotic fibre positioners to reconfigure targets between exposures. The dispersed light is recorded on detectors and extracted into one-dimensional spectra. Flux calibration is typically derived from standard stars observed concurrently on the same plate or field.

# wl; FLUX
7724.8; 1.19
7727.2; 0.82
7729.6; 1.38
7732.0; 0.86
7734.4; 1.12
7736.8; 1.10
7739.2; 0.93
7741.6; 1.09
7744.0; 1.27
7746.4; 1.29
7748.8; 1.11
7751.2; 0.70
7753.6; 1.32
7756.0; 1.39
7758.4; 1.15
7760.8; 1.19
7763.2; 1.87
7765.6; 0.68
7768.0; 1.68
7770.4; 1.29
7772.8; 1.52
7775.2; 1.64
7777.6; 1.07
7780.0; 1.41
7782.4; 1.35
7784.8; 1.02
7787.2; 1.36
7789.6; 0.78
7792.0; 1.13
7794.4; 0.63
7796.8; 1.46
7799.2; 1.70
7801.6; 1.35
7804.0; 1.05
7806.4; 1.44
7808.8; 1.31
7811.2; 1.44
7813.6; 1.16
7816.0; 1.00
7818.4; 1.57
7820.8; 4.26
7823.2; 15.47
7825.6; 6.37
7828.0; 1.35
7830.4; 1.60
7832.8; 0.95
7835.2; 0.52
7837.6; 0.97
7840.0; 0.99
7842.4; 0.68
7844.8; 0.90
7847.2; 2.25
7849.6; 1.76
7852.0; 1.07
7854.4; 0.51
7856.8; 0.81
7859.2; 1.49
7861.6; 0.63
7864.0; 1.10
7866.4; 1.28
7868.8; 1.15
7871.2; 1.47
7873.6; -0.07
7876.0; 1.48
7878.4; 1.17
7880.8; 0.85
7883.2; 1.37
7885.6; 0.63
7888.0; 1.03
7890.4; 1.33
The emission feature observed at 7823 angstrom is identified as H-alpha 6563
